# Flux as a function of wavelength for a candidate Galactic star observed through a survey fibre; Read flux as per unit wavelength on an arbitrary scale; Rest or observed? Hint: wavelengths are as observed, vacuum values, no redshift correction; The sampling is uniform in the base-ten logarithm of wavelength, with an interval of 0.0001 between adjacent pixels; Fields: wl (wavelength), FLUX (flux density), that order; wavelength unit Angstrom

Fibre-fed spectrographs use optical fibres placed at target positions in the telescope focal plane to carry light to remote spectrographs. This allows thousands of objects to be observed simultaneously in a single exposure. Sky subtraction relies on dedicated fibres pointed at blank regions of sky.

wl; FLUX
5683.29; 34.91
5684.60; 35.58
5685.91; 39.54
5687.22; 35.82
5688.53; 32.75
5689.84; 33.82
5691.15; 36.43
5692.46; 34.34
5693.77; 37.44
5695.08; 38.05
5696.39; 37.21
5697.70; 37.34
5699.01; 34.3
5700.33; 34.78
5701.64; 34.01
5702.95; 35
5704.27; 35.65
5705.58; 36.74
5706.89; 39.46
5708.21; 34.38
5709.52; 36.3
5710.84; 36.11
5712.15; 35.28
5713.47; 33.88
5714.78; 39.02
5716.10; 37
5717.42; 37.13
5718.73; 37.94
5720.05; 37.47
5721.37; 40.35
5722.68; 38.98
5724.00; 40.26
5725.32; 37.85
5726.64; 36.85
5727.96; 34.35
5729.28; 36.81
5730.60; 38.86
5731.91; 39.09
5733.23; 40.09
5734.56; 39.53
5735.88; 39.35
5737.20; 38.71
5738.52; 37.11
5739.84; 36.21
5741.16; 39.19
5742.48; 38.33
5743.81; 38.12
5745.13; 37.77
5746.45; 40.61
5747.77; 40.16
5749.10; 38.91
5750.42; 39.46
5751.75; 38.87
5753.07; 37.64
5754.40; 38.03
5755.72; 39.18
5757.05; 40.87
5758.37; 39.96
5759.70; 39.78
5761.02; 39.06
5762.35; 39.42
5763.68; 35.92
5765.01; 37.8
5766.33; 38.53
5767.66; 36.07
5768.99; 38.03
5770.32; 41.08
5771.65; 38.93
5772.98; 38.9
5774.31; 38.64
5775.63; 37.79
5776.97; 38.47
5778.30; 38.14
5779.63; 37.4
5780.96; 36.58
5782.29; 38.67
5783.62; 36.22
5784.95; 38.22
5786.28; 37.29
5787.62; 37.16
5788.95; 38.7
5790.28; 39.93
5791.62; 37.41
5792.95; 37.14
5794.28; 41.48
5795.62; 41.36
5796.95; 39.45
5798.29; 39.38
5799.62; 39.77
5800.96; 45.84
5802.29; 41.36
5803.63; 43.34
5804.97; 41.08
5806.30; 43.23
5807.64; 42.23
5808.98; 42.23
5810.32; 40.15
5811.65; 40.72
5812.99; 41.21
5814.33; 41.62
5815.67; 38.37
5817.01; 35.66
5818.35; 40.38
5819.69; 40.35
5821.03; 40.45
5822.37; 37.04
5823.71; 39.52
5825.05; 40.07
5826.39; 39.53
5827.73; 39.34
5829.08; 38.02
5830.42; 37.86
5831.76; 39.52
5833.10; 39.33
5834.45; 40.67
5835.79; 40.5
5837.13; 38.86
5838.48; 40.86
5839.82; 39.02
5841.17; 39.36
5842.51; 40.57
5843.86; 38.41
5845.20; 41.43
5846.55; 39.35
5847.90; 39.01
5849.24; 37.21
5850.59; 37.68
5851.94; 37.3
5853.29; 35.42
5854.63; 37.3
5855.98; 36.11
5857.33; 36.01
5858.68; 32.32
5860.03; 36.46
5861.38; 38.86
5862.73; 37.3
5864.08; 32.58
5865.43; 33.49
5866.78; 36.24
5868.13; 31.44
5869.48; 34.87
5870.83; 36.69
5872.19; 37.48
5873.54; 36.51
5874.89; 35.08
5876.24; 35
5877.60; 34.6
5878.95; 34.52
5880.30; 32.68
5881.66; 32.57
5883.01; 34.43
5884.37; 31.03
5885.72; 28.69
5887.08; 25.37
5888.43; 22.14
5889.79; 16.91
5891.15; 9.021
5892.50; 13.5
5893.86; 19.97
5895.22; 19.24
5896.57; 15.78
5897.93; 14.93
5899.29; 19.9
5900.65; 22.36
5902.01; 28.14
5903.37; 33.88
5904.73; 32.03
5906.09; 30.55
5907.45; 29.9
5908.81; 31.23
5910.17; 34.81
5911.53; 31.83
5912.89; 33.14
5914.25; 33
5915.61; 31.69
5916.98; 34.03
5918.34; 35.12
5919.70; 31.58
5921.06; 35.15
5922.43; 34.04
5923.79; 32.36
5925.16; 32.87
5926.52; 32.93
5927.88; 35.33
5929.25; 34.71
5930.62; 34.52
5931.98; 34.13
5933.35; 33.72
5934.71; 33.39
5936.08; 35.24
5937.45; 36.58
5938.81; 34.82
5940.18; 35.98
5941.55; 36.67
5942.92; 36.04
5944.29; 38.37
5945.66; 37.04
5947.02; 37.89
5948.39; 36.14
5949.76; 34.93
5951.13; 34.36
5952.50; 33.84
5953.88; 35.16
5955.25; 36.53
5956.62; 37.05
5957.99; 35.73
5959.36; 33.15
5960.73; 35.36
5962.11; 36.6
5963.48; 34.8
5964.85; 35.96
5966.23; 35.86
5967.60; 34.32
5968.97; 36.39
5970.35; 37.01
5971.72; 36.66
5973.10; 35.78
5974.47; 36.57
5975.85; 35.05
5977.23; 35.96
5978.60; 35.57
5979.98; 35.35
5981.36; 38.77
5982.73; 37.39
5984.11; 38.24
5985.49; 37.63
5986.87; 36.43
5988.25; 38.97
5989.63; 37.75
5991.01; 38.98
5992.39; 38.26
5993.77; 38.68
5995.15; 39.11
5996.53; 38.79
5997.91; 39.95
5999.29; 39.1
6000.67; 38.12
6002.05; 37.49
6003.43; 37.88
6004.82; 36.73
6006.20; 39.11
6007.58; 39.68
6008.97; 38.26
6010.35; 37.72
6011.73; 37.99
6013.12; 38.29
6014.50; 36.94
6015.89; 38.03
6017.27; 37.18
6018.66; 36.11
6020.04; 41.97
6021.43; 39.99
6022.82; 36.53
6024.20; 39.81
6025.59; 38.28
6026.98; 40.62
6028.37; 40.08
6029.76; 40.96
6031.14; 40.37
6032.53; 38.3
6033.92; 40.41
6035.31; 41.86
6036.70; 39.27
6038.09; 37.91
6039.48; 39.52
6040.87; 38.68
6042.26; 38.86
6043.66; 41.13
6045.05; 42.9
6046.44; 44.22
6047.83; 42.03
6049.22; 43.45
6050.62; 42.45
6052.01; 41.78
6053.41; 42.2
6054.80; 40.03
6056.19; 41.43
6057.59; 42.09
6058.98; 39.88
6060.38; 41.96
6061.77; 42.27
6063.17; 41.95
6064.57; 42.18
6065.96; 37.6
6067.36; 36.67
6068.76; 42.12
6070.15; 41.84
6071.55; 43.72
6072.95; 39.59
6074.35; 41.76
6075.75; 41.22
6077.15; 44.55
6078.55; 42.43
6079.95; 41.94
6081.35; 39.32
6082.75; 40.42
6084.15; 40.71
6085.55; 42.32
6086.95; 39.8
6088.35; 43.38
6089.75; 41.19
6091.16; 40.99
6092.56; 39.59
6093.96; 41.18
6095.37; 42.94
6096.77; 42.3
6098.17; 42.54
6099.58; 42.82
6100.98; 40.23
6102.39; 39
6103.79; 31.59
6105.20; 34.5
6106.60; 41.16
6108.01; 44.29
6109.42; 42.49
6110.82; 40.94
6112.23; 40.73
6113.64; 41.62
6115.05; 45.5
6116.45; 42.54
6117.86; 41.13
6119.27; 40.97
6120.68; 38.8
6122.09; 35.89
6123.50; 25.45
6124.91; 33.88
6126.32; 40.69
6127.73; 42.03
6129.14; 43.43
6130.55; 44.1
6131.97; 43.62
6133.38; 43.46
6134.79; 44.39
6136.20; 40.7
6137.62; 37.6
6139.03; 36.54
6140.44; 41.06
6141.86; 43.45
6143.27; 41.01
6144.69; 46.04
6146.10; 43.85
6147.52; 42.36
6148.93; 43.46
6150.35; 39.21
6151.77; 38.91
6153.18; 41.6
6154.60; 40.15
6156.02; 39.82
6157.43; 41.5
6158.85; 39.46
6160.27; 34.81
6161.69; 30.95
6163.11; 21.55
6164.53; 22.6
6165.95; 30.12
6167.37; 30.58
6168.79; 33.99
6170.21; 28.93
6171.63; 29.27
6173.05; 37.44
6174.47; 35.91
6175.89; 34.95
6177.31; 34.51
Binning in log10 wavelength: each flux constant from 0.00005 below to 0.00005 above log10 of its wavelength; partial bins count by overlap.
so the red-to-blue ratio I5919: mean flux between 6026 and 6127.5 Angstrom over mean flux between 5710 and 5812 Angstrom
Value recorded 1.05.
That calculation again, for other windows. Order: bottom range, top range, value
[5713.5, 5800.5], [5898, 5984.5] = 0.89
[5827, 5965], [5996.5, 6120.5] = 1.20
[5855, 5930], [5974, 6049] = 1.27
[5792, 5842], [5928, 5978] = 0.89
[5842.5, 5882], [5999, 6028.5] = 1.06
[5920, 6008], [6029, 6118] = 1.13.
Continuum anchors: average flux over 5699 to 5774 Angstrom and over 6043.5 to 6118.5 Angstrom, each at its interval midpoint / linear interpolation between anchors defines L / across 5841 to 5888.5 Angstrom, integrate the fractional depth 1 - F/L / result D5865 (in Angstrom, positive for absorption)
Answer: 4.7 Angstrom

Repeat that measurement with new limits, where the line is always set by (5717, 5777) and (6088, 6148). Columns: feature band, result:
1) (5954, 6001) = 3.52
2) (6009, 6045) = 0.95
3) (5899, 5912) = 3.21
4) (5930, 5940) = 1.25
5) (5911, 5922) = 1.75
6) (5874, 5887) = 2.13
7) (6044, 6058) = -0.66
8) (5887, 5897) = 5.60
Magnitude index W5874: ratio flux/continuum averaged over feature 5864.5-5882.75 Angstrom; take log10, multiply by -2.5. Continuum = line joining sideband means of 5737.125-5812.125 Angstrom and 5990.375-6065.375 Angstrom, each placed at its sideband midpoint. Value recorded 0.14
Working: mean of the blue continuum 39.2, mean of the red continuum 39.8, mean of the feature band 34.7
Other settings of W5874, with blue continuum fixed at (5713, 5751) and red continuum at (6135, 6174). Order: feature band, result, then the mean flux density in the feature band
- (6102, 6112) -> -0.059 mag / 39.2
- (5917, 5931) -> 0.117 mag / 33.9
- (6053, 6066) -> -0.112 mag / 41.3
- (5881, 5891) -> 0.393 mag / 26.3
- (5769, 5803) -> -0.025 mag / 39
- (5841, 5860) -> 0.010 mag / 37.6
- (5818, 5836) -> -0.040 mag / 39.4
